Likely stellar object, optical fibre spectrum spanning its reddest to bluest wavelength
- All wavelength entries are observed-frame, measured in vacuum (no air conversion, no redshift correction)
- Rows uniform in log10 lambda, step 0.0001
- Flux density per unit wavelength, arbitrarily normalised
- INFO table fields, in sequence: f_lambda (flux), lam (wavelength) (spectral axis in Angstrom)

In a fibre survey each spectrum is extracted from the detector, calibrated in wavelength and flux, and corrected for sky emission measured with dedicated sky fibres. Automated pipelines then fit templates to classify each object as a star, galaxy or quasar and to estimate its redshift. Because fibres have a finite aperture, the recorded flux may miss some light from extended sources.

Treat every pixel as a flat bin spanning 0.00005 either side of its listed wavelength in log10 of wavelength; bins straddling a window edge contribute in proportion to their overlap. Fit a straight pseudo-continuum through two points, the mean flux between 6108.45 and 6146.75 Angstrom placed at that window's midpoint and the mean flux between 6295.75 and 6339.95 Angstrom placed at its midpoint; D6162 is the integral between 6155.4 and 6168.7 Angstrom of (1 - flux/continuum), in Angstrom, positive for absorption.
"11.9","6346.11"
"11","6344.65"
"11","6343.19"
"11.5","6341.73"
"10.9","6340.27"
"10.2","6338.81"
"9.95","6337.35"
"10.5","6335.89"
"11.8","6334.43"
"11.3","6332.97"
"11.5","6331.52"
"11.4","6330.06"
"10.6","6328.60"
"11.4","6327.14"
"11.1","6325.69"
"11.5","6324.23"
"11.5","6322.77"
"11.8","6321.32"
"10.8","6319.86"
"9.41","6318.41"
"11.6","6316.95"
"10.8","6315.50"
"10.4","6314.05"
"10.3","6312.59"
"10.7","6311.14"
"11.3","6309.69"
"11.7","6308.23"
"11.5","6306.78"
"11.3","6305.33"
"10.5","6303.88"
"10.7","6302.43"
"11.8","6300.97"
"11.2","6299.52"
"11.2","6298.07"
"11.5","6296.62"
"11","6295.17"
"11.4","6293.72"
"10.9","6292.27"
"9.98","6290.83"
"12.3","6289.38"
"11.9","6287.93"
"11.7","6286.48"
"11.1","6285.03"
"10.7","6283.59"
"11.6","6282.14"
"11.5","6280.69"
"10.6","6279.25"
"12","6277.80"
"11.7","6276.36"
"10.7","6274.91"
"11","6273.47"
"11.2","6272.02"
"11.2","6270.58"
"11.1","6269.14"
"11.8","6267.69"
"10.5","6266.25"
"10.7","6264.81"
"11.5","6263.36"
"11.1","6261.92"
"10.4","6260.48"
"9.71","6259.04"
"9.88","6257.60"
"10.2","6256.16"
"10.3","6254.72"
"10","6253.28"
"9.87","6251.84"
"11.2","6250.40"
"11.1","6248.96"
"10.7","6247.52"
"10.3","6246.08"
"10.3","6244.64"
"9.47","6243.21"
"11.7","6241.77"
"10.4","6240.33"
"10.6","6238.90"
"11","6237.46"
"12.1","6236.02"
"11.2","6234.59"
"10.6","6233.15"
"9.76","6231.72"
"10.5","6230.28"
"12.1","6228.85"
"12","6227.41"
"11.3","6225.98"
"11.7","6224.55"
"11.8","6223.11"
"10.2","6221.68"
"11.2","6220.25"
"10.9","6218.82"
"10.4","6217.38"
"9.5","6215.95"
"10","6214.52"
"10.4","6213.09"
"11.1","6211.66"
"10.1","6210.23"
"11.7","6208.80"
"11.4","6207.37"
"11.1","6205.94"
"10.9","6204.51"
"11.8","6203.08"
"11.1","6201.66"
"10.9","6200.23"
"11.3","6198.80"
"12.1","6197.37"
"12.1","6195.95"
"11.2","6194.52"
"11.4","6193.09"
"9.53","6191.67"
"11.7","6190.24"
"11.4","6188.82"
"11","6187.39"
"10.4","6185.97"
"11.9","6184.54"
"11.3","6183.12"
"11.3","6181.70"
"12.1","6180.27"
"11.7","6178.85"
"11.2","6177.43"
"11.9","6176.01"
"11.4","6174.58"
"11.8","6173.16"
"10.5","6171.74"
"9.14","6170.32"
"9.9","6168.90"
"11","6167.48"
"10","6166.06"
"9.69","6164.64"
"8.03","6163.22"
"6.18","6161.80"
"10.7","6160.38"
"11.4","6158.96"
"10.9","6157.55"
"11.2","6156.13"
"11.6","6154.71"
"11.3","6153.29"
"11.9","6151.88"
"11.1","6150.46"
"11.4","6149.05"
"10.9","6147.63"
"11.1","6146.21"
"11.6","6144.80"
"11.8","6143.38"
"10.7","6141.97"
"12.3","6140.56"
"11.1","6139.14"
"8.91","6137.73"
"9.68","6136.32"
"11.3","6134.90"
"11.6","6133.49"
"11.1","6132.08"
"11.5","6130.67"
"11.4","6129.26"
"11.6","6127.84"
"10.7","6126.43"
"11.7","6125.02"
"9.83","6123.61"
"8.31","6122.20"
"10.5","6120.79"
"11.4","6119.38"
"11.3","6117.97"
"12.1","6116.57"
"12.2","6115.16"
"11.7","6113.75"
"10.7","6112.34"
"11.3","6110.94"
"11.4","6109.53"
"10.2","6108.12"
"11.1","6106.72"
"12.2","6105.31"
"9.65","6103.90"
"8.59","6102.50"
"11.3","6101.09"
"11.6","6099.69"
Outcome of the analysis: 1.39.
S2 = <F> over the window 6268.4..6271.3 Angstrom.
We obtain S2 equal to 11.1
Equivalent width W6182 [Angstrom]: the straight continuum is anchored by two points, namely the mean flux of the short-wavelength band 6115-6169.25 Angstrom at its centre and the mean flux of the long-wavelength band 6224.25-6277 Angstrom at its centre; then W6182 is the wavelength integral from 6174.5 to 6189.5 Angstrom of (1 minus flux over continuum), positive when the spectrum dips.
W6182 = -0.9 Angstrom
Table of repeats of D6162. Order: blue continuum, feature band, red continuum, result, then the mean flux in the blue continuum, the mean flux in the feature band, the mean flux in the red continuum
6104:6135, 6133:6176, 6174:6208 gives 2.05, 11.1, 10.7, 11.3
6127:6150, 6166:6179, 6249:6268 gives 0.11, 11.1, 10.9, 10.5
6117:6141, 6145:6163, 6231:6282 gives 0.12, 10.8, 10.8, 10.8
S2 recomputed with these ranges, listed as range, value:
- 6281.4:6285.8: 11.1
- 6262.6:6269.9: 11.1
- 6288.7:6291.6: 11.1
